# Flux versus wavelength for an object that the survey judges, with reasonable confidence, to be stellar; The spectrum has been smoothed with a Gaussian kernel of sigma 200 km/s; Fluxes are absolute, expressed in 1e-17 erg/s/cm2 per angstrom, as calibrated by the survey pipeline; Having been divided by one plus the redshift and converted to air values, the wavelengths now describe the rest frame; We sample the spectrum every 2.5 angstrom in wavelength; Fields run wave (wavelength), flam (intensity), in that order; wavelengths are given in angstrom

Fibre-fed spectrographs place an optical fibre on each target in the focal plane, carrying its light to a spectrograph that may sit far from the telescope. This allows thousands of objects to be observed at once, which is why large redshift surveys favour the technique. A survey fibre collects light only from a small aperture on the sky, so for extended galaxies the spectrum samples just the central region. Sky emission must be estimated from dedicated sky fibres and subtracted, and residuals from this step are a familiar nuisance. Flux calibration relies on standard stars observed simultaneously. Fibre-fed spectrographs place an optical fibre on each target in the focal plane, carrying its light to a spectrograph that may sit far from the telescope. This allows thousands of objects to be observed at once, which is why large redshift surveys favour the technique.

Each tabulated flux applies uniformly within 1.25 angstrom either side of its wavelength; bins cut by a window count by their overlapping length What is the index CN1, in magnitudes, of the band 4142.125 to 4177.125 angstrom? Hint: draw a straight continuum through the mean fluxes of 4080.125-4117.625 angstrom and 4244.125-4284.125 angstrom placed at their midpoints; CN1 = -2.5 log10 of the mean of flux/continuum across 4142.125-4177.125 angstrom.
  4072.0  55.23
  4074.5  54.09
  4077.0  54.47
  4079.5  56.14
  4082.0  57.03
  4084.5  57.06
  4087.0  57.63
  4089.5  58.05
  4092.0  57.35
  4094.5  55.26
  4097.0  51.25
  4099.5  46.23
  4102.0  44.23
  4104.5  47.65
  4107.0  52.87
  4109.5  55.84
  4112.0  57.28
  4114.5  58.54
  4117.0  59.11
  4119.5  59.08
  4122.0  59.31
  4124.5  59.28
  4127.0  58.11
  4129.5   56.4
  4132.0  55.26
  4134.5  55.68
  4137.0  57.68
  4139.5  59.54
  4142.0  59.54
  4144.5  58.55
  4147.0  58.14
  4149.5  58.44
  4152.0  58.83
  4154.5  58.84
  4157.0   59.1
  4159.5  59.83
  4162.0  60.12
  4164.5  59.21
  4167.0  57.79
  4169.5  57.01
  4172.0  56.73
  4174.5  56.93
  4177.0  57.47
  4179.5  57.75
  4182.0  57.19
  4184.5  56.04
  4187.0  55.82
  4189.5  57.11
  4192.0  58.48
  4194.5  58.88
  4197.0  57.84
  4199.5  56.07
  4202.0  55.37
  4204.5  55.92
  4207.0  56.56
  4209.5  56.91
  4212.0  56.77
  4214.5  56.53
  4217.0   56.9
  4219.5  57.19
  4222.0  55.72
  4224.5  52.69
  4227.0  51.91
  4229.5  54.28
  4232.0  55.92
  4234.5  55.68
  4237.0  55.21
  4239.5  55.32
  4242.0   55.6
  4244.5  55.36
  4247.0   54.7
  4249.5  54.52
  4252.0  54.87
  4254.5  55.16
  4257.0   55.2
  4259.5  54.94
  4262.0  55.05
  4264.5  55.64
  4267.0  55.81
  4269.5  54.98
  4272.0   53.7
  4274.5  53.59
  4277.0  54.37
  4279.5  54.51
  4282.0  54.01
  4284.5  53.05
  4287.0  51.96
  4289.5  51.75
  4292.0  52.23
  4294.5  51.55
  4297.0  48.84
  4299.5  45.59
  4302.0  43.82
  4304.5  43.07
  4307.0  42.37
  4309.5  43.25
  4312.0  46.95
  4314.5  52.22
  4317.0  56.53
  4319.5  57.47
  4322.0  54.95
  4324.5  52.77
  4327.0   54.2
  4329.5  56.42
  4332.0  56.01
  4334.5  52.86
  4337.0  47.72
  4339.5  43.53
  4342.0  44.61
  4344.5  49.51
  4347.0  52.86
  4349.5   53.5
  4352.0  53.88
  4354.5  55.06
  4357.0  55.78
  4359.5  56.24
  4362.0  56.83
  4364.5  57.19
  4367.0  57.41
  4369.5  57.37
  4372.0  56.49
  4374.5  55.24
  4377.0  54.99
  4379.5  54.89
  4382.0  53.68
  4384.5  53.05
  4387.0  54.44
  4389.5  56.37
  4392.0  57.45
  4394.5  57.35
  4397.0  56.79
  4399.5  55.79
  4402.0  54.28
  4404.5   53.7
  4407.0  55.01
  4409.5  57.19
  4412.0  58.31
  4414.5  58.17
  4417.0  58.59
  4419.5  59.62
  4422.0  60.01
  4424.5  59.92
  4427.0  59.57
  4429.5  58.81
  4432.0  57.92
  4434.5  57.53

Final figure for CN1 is -0.08 mag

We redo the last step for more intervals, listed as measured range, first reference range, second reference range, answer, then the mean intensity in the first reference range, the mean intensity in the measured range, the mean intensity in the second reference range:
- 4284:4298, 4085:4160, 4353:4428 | 0.10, 56.4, 51.5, 56.5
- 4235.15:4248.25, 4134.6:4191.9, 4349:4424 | 0.04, 58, 55.3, 56.2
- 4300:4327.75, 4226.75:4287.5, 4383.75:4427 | 0.12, 54.7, 49.6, 56.9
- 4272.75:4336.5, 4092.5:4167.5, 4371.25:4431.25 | 0.11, 56.6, 51.3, 56.7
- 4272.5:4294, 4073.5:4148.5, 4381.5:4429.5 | 0.07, 55.9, 53.1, 56.9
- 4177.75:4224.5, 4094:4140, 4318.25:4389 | -0.04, 55.1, 56.7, 53.9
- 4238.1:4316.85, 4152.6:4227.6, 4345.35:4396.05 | 0.08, 57.1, 52.1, 55.5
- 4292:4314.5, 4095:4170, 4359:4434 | 0.22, 56.6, 46.4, 56.8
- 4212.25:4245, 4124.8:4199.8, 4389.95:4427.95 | 0.05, 57.9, 55.3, 57.4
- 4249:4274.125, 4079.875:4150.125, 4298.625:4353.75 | -0.06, 56.1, 55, 50.3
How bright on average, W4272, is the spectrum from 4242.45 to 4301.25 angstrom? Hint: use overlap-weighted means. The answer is 53.5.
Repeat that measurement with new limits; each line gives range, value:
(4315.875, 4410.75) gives 54.5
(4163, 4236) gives 56.5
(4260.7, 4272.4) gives 55.1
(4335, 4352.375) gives 49.3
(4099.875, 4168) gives 57.1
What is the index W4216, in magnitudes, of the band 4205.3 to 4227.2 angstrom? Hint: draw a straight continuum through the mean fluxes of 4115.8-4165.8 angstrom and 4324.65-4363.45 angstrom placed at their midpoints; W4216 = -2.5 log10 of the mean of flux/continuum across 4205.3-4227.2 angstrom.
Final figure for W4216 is 0.01 mag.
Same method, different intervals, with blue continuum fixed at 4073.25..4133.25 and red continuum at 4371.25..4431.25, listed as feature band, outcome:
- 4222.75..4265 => 0.022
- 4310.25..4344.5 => 0.091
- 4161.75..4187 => -0.035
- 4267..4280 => 0.034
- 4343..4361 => 0.053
